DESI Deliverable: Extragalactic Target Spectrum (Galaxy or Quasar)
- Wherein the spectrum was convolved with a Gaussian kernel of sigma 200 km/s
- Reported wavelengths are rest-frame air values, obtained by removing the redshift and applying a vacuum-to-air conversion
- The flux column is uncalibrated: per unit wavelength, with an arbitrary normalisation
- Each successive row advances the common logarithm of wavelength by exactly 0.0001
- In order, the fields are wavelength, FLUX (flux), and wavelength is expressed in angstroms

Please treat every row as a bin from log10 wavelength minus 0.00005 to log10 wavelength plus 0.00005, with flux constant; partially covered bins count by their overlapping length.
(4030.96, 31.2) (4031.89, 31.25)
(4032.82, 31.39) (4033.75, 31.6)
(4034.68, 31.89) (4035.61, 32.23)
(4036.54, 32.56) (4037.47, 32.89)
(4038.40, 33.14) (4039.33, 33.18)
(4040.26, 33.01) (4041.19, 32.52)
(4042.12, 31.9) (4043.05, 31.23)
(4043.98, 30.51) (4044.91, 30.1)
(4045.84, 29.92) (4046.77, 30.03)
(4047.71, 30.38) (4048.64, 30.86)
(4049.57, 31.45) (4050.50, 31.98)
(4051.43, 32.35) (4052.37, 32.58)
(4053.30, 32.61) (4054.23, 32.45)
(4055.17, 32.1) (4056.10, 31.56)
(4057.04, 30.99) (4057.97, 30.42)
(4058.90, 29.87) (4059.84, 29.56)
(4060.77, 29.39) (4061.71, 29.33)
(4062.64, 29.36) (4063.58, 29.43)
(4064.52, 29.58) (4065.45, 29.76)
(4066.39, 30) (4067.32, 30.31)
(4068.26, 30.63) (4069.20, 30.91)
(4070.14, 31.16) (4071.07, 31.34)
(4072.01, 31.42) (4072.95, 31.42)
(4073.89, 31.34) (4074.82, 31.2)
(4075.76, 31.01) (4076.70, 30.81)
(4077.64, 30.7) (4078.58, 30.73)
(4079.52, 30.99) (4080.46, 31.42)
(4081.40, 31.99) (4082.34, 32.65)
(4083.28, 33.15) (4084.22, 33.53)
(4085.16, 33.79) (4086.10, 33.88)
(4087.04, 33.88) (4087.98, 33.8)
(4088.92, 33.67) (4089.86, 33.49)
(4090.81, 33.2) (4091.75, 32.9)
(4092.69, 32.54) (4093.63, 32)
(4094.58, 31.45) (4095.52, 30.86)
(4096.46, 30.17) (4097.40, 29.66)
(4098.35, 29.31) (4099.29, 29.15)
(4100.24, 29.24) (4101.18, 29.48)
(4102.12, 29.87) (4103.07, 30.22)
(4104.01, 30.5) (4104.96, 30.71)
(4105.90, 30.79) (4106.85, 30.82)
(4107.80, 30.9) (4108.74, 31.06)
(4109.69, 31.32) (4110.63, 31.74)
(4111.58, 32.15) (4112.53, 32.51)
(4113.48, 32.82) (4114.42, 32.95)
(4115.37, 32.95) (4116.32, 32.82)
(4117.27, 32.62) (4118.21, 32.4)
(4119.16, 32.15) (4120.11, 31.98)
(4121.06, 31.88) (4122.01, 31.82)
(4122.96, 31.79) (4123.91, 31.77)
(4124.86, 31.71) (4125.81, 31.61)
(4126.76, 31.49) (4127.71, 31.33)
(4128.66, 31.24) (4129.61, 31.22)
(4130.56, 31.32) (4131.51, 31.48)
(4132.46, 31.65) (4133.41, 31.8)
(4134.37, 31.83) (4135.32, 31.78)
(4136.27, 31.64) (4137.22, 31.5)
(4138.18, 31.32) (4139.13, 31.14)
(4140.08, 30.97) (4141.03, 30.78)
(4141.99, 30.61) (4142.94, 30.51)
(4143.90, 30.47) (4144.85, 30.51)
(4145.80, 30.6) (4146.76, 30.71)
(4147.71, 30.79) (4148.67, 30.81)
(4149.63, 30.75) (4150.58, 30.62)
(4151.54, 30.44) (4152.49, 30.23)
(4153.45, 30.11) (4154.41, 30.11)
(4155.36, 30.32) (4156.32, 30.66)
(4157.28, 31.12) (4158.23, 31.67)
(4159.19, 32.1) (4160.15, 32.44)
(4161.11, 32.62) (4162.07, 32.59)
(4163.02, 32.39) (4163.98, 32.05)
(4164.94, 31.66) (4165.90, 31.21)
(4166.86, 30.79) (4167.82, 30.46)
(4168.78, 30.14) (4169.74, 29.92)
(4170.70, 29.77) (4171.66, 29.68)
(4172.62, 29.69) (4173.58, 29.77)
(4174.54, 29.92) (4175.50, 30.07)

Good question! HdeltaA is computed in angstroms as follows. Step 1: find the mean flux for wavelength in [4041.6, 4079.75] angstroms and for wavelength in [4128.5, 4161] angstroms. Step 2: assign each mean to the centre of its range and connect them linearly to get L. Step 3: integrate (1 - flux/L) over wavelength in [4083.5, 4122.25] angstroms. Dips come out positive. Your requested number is -1.1 angstroms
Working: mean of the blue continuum 30.8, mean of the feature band 31.8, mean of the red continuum 31.1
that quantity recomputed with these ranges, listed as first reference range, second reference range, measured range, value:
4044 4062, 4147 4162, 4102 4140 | -0.77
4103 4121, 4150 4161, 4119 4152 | 0.10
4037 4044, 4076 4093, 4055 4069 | 1.03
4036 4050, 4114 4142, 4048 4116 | 0.68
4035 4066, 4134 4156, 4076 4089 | -0.58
